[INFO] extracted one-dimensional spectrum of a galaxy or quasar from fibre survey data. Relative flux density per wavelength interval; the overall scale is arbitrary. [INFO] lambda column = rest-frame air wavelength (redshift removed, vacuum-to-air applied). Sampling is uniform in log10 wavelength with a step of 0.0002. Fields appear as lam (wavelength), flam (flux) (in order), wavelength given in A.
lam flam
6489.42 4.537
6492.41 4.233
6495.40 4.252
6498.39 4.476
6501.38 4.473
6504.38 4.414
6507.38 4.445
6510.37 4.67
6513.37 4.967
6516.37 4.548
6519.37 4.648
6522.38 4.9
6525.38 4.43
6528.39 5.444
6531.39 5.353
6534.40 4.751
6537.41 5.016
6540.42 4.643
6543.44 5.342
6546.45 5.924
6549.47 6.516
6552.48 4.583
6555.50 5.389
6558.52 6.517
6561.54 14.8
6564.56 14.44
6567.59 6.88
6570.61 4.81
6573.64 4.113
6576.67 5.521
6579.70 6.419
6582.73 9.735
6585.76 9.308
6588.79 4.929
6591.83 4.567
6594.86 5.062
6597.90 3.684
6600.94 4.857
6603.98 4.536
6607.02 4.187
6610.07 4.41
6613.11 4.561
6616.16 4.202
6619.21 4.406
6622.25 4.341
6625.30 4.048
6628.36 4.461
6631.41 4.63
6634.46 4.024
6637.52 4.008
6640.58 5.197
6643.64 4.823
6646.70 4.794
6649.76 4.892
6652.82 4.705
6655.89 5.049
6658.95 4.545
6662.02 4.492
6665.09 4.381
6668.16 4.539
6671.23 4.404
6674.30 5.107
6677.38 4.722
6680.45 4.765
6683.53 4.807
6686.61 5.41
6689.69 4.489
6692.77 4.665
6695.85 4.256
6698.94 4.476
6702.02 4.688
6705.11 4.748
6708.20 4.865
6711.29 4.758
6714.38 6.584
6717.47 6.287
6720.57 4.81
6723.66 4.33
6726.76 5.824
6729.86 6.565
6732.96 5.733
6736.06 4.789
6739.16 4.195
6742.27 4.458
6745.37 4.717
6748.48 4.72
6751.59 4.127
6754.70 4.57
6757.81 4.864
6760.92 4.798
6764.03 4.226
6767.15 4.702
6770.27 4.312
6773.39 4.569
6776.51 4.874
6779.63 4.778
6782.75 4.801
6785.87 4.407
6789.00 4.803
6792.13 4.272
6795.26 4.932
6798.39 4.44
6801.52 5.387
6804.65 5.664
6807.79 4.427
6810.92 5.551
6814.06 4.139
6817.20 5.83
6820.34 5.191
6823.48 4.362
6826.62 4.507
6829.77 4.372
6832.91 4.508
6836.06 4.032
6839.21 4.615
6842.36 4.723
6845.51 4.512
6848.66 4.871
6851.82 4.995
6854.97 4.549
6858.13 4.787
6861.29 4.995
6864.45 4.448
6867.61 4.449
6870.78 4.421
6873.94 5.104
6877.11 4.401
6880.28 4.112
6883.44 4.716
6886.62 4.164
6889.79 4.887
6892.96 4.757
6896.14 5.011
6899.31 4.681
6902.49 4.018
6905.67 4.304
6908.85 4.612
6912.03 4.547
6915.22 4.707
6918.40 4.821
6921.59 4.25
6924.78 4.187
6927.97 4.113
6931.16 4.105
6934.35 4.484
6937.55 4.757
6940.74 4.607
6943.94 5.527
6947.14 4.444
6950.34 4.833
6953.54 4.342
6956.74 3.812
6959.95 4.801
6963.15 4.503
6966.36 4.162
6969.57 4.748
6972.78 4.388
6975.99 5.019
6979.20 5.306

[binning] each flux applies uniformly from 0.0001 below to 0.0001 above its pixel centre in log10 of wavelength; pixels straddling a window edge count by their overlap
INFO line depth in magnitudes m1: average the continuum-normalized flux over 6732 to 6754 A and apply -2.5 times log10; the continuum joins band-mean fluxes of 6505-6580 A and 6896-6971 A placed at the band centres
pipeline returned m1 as 0.12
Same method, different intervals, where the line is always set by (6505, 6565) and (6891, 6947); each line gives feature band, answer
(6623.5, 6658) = 0.199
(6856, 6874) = 0.020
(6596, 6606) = 0.280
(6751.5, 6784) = 0.104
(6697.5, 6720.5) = 0.022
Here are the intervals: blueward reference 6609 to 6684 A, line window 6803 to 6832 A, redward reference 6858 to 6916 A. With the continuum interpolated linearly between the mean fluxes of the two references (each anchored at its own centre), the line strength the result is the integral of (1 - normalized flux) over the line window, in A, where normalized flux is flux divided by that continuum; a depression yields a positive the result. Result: -2.0 A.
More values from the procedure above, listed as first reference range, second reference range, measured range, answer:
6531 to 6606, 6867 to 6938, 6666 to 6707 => 7.0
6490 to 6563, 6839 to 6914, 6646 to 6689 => 2.6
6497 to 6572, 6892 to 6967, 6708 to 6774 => 2.7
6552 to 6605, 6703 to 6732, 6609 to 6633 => 7.4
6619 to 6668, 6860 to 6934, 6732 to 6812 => -3.4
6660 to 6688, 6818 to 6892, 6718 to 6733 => -2.5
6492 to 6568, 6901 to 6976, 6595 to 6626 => 6.5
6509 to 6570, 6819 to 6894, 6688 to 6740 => 2.2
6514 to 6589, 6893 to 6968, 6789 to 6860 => 3.8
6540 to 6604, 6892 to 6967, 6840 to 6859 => 0.9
